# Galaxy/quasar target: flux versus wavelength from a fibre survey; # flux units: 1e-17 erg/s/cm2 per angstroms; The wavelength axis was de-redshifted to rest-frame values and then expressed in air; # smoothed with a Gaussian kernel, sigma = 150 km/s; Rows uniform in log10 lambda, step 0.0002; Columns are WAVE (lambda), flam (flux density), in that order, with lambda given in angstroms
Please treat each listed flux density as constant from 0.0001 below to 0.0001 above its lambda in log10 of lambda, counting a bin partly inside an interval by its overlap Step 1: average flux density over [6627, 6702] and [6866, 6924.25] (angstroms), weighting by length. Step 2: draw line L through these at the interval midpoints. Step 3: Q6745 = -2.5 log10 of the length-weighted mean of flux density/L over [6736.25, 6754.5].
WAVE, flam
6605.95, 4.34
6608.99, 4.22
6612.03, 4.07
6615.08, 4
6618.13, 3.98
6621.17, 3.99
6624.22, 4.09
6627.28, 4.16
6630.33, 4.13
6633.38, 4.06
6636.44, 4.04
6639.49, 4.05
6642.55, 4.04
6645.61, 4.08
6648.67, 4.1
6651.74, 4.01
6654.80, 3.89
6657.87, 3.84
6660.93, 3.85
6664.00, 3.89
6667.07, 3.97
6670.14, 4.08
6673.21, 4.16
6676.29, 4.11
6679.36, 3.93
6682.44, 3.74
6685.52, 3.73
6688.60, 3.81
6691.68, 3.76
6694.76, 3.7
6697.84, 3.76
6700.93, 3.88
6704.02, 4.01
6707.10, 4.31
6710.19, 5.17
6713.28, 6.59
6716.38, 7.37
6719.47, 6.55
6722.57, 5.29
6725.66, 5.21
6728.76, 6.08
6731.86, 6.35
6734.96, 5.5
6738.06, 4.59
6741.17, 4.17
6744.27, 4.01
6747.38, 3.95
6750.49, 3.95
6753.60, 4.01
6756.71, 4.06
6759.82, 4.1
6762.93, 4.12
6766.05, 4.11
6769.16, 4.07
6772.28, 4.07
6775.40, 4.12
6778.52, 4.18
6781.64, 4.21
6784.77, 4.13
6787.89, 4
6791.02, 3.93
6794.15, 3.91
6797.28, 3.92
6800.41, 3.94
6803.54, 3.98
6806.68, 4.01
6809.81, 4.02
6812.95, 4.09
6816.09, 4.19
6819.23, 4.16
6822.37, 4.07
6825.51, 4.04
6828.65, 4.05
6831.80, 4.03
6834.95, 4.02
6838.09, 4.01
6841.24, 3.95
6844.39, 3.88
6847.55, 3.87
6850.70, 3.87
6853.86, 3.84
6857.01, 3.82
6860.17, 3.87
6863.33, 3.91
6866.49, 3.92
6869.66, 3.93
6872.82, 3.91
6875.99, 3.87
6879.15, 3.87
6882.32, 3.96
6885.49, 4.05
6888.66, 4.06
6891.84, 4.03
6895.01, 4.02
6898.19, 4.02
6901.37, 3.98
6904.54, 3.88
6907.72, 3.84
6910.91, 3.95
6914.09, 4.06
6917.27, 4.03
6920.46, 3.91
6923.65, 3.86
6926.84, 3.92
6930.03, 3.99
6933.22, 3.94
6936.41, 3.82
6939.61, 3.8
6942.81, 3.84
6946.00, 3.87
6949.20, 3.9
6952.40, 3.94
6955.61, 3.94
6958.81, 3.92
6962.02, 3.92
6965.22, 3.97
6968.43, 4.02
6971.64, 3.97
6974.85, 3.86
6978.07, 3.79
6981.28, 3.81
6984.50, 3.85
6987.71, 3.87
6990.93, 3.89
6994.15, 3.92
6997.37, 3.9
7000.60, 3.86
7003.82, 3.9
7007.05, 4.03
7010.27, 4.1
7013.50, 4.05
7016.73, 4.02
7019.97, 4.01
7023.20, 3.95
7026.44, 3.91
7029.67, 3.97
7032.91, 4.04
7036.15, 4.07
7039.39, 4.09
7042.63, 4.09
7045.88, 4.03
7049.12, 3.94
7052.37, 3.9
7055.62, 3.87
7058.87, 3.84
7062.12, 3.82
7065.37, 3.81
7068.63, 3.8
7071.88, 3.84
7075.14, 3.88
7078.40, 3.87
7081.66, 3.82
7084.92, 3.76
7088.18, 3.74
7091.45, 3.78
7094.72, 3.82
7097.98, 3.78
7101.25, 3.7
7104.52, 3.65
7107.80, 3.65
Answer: -0.05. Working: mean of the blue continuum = 3.95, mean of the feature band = 4.14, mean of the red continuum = 3.96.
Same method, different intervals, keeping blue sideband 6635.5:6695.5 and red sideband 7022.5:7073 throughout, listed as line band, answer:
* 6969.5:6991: 0.02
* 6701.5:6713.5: -0.20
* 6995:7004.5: 0.01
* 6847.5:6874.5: 0.02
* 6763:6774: -0.04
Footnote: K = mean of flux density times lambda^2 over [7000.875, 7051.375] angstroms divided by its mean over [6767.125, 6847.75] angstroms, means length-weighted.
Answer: 1.06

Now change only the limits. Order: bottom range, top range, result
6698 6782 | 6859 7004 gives 0.88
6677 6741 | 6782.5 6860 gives 0.85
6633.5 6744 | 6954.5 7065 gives 0.96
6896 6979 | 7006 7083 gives 1.04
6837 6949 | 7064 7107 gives 1.02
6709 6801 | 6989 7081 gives 0.92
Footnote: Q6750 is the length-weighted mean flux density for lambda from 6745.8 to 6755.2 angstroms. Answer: 3.97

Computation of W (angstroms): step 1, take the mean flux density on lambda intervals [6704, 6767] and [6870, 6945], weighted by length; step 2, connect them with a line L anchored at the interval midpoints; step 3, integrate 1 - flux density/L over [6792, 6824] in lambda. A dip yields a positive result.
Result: 3.5 angstroms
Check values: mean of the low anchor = 4.96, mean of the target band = 4.03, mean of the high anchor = 3.94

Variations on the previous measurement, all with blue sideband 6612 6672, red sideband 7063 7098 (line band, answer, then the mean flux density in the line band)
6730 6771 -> -4.4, 4.39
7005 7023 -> -0.9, 4.03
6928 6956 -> -0.1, 3.89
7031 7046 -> -0.9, 4.06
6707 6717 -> -4.9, 5.94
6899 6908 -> -0.1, 3.92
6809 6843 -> -1.1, 4.06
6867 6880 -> 0.0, 3.9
